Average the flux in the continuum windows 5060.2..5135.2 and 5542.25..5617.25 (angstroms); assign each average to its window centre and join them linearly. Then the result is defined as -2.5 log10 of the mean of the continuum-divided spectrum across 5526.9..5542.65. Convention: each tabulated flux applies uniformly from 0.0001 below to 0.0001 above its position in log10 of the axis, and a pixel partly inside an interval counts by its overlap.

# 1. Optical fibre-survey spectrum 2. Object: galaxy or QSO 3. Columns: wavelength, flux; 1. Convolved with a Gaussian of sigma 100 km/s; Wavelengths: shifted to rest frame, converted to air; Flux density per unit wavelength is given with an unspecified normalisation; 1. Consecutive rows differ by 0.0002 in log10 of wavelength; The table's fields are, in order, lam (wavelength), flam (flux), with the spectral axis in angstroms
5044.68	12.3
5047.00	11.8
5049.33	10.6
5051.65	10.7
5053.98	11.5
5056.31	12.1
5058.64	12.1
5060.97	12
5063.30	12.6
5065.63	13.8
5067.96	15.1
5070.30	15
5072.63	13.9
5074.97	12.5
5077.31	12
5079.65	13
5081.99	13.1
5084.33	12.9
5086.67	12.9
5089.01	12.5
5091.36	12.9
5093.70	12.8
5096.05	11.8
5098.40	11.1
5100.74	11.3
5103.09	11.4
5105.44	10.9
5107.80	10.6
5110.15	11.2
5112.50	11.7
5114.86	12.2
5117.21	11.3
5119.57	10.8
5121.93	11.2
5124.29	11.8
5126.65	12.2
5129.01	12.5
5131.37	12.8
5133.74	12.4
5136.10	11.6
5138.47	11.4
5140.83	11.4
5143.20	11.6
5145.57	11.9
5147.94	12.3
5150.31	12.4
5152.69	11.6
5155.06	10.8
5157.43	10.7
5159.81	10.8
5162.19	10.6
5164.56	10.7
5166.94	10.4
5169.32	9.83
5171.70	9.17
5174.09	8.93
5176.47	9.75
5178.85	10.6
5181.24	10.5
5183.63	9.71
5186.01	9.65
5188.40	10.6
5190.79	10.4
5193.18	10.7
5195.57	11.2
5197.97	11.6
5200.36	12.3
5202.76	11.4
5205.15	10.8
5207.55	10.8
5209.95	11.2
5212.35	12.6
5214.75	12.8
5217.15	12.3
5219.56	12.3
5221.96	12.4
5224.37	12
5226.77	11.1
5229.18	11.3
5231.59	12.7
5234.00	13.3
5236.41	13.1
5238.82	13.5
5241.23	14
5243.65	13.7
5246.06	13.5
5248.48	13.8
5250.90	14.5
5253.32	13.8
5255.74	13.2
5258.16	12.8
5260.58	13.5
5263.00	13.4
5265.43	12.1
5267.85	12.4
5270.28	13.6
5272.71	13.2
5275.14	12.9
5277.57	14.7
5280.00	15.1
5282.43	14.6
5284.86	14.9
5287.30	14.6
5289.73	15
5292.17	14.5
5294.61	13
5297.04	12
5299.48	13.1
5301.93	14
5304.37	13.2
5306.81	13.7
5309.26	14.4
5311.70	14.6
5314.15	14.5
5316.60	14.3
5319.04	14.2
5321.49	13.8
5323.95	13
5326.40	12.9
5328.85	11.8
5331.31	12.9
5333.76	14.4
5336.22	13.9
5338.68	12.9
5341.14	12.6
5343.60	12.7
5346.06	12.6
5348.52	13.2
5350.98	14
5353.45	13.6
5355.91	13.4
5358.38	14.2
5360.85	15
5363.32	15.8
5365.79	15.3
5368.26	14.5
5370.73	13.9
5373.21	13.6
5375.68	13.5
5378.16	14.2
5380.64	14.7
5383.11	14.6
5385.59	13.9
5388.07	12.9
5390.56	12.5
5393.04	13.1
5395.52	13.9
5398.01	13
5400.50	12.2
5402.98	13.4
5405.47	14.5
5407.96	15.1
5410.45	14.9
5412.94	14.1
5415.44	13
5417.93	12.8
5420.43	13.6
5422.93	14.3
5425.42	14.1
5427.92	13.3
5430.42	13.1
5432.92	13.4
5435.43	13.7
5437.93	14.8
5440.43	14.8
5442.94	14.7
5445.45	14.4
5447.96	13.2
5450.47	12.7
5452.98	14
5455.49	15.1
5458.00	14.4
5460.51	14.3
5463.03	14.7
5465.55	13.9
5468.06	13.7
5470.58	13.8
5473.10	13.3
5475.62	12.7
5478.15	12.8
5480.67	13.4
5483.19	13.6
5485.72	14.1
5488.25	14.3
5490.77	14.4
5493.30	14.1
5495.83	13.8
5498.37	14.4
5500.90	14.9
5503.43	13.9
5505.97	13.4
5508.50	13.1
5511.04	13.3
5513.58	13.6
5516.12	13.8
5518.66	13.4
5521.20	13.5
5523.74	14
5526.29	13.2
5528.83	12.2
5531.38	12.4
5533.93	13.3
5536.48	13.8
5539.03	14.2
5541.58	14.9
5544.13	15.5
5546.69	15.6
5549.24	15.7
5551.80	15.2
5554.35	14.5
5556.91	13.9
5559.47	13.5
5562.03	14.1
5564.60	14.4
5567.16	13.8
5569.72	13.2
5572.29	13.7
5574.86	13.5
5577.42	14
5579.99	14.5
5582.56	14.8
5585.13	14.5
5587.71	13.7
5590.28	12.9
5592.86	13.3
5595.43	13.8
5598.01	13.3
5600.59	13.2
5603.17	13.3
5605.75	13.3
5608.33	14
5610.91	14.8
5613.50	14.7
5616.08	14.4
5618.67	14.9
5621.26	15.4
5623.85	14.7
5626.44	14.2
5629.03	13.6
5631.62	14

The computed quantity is 0.04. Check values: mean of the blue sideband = 12.3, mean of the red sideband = 14.1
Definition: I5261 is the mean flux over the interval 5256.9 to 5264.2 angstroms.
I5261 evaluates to 13.2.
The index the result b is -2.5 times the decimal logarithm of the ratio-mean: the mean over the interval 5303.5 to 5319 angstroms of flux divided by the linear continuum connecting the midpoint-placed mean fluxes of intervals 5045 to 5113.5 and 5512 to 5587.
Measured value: -0.08 mag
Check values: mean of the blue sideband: 12.3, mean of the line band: 14.2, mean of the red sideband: 14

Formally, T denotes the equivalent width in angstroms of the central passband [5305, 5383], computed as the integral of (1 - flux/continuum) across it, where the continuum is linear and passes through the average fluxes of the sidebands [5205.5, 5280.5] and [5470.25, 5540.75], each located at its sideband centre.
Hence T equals -3.8 angstroms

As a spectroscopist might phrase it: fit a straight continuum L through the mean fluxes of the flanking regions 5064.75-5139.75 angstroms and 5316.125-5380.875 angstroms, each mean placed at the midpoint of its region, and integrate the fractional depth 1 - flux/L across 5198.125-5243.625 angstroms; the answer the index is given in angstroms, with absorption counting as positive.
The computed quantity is 2.54 angstroms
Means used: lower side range 12.3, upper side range 13.7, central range 12.2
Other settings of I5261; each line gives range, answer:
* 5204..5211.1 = 10.9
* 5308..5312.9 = 14.5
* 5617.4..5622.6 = 15.1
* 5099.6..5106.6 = 11.2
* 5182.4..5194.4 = 10.2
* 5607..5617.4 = 14.5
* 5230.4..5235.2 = 13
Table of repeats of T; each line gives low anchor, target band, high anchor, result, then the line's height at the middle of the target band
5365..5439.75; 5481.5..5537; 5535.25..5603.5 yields 1.36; 14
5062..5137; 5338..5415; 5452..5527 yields -2.34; 13.4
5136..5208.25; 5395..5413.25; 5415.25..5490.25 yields -0.79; 13.3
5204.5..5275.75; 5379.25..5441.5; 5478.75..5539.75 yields -1.94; 13.3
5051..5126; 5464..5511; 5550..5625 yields -0.22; 13.7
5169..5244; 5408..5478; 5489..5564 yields -2.95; 13.3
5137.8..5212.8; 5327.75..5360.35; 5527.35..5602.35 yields -2.88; 12.2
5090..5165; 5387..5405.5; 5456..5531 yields 0.07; 13.2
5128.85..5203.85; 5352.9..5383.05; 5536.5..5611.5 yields -4.37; 12.5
